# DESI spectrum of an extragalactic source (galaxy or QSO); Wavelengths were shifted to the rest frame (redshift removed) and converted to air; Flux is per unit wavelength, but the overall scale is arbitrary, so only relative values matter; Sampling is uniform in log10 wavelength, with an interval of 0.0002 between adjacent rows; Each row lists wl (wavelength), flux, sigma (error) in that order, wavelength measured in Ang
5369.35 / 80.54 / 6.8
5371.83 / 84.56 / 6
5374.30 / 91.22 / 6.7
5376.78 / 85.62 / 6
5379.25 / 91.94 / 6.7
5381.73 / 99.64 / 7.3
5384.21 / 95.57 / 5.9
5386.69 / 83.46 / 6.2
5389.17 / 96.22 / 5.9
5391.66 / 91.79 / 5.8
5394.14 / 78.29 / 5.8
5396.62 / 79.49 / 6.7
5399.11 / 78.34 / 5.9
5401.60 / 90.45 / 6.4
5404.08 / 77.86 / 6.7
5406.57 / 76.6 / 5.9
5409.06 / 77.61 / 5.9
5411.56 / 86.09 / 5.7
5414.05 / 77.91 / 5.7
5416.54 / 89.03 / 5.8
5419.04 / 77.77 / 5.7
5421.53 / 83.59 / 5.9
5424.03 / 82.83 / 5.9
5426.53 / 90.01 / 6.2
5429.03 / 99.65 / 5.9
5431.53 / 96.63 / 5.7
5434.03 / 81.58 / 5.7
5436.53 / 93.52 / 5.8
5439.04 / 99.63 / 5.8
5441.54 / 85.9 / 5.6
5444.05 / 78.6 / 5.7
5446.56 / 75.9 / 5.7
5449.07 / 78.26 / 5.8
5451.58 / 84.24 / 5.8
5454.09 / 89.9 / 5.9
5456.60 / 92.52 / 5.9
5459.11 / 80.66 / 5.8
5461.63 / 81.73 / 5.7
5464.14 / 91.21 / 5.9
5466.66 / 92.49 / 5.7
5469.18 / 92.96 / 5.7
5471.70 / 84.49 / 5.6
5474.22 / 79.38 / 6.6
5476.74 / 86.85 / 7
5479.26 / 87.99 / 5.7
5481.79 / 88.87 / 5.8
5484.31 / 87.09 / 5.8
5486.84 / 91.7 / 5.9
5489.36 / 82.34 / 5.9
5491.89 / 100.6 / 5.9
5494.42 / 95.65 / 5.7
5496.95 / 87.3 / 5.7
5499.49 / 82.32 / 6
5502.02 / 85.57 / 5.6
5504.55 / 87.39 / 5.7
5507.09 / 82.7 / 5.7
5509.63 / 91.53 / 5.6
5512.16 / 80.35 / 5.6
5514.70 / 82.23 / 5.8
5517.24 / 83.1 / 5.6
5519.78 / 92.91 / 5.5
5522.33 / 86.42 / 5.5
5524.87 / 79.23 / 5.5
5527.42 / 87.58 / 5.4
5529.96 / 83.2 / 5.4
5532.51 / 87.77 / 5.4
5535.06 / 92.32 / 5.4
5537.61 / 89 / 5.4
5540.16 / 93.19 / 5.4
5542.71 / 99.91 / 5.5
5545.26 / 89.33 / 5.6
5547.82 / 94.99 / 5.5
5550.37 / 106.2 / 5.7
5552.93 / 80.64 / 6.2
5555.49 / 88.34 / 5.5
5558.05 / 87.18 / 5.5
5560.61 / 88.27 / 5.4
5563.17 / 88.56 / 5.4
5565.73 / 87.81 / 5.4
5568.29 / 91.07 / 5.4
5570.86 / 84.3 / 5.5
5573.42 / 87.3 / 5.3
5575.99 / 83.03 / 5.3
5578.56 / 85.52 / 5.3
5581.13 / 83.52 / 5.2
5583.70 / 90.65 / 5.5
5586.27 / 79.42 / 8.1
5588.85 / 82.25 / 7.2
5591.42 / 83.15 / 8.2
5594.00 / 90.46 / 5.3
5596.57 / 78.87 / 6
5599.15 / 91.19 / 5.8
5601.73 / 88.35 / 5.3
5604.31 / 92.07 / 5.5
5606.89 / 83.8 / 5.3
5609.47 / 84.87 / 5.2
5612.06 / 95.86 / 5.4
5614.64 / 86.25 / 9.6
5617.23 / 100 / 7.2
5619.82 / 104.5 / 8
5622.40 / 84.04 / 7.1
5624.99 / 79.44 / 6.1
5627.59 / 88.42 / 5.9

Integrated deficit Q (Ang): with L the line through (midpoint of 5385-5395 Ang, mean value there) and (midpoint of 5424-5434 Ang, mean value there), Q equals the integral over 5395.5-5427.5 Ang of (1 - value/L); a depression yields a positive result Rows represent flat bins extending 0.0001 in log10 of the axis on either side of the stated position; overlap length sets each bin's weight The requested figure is 2.9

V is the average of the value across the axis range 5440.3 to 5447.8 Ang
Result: 80.1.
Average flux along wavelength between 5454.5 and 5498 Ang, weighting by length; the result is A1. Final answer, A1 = 88.5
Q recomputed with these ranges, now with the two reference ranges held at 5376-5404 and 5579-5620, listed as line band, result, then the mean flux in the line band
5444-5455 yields 0.8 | 81.4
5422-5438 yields -0.5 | 90.4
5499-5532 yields 1.1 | 85.1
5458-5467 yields 0.2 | 86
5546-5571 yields -0.6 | 90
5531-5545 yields -0.7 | 92.1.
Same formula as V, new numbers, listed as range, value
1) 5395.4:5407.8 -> 80.6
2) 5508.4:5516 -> 84.7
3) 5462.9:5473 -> 90.2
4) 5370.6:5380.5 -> 88.4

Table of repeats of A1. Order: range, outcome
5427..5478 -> 87.3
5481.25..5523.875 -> 87.5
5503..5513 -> 85.8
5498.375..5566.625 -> 88.1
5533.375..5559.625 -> 92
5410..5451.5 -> 85.9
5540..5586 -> 89.1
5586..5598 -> 83.2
